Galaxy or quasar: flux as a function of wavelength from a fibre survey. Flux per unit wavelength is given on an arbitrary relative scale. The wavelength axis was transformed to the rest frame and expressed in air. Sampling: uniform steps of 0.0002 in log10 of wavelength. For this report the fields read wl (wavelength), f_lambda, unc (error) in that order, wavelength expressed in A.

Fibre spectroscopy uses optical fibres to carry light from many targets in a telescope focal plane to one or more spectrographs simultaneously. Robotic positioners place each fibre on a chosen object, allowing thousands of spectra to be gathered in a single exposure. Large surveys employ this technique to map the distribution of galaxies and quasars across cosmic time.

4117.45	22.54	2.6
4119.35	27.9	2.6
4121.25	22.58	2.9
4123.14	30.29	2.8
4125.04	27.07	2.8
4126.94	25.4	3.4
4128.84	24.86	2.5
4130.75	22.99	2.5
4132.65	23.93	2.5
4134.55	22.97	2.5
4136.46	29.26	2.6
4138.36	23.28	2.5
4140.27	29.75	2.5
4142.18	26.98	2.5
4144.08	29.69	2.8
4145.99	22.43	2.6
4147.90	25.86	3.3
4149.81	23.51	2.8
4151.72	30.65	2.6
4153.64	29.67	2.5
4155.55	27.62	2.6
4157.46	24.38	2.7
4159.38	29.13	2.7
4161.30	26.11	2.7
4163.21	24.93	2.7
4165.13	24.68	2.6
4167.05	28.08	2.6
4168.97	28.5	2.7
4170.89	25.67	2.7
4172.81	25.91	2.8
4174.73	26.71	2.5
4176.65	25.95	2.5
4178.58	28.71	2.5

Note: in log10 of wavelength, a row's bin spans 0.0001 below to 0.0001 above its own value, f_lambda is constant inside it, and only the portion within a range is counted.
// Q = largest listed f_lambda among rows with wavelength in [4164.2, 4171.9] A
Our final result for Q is 28.5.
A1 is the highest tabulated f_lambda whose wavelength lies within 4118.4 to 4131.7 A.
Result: 30.29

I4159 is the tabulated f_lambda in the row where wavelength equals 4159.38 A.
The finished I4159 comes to 29.13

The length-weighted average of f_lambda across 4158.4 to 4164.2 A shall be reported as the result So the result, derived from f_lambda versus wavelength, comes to 26.7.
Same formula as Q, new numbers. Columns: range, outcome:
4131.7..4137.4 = 29.26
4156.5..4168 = 29.13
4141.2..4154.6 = 30.65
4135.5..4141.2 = 29.75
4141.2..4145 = 29.69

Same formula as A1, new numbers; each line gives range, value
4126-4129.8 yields 25.4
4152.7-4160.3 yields 29.67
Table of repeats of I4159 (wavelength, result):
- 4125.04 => 27.07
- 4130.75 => 22.99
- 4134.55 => 22.97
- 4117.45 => 22.54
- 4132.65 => 23.93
